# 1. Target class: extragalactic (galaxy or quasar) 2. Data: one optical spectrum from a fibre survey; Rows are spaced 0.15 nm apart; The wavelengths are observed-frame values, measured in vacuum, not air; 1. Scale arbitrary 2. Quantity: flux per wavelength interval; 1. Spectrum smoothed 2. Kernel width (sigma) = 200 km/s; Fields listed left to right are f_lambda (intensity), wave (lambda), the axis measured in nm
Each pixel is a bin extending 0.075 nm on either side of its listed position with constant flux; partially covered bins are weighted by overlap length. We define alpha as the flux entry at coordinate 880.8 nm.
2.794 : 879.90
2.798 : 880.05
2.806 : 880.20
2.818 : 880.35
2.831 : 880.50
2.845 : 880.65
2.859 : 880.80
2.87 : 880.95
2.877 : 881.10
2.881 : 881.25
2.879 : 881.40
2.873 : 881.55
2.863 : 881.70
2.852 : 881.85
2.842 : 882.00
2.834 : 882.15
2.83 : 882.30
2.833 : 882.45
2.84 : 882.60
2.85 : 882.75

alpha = 2.859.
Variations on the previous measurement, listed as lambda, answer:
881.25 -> 2.881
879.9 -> 2.794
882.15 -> 2.834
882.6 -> 2.84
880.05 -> 2.798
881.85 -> 2.852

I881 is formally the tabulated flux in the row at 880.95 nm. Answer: 2.87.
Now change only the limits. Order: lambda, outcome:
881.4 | 2.879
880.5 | 2.831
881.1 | 2.877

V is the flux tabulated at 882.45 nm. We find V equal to 2.833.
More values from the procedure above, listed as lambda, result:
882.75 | 2.85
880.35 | 2.818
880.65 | 2.845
